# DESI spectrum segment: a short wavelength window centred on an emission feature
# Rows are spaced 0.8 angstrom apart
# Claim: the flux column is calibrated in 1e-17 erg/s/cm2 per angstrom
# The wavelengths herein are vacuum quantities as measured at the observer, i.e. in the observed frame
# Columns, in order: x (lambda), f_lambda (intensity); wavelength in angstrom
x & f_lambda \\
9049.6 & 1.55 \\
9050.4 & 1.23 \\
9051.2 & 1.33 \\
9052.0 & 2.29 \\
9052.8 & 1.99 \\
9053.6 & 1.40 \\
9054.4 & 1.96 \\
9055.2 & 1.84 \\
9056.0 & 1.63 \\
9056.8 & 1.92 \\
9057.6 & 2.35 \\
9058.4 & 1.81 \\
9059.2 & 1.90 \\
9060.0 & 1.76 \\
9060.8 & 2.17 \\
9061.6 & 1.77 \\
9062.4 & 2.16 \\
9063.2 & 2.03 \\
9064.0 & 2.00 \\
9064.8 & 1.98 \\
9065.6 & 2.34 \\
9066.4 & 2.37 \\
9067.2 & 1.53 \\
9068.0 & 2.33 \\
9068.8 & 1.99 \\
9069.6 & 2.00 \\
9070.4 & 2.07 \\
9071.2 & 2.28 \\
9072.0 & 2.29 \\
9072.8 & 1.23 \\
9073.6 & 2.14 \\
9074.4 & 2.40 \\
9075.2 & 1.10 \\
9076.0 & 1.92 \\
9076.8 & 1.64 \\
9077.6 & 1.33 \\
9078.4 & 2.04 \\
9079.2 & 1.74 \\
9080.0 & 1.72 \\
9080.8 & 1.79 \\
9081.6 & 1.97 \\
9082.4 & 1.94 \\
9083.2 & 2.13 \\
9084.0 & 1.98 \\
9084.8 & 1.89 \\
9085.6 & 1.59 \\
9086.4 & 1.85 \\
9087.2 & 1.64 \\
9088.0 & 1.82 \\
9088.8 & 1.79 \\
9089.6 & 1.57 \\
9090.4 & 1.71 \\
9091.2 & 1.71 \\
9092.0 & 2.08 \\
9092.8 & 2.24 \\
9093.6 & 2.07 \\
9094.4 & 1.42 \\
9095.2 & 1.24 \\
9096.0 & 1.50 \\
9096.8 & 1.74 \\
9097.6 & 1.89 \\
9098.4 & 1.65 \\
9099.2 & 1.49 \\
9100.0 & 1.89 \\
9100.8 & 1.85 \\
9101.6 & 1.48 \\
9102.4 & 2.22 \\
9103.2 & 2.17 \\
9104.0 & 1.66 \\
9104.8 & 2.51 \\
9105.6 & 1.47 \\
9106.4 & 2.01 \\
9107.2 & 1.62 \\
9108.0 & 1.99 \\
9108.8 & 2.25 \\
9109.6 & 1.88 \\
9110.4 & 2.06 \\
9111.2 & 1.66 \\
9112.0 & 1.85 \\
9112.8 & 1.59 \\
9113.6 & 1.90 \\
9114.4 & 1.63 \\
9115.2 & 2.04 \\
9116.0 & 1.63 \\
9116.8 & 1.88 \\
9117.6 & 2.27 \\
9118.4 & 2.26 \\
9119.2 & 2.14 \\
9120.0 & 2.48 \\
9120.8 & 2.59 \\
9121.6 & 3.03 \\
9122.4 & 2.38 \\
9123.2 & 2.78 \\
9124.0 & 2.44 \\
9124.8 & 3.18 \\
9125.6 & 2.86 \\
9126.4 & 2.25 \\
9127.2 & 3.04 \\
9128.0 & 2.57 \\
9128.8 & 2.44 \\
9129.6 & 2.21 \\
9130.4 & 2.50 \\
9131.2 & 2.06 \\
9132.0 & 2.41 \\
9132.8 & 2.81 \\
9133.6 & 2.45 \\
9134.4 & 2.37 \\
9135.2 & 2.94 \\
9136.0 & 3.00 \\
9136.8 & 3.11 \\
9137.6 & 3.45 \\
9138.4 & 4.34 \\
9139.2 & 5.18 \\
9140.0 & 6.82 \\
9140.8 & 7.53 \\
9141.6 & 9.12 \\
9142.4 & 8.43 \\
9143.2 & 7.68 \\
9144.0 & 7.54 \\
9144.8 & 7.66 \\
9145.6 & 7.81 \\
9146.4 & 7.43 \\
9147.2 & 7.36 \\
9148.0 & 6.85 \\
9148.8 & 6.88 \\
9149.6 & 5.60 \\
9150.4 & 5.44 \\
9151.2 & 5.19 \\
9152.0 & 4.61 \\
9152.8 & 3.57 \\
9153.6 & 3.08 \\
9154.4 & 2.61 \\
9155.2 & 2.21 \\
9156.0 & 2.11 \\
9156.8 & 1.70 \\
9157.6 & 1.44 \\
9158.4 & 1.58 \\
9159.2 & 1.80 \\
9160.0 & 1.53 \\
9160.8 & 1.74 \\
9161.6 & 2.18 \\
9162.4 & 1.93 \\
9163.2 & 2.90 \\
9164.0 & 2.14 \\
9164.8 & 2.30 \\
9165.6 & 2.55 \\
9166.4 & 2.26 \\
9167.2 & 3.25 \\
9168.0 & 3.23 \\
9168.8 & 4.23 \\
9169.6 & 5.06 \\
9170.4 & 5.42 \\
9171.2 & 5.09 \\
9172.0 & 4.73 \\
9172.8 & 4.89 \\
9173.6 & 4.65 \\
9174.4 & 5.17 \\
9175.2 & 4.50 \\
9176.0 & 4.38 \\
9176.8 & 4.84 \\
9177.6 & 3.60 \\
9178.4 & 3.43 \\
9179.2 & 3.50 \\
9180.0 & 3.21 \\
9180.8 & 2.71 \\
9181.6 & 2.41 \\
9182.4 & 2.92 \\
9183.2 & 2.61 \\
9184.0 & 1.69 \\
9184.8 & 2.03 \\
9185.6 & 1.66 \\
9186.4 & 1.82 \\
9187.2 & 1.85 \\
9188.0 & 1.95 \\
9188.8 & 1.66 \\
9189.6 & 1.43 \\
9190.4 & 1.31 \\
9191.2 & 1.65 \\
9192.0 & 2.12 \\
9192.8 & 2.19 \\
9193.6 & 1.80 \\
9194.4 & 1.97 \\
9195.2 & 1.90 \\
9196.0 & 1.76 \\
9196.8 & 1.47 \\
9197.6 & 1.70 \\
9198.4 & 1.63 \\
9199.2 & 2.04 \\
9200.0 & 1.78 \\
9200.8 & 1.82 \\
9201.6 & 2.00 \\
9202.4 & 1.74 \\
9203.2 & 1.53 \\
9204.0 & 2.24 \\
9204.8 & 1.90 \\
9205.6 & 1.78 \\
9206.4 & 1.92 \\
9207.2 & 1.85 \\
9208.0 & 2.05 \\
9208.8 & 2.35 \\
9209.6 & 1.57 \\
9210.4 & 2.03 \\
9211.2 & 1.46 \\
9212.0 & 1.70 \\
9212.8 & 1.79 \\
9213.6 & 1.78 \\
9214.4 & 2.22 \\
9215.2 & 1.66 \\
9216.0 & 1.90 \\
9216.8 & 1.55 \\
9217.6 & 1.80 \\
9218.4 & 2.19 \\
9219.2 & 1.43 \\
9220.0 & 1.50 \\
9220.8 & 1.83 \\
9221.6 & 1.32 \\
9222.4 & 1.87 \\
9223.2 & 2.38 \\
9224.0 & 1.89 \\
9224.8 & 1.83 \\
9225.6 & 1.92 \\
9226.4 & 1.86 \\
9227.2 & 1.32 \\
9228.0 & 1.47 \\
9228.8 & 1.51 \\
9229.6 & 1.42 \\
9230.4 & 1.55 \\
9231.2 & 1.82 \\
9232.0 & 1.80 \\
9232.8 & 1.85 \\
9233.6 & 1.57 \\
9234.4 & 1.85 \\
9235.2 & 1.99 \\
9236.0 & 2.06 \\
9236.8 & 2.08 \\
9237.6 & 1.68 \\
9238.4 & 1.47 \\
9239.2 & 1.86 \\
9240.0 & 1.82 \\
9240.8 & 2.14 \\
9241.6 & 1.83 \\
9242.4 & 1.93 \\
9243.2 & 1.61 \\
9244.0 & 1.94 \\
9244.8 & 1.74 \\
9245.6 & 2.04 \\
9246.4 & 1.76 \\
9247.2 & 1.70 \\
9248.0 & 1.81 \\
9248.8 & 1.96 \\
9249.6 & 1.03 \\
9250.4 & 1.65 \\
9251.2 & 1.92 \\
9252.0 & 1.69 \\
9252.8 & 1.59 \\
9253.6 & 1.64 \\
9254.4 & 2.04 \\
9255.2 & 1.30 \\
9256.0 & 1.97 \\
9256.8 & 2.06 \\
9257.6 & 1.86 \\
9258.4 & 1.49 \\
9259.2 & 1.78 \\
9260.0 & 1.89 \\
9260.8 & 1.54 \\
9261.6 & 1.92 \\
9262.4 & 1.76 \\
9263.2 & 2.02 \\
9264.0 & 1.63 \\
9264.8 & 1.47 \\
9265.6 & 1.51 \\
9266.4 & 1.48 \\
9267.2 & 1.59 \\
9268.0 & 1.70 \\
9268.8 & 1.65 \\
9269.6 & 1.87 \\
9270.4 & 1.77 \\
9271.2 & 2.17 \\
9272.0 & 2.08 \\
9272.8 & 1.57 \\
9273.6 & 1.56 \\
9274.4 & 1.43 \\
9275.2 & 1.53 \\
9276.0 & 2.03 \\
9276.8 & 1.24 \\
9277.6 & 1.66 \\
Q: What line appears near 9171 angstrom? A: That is [N II] 6583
